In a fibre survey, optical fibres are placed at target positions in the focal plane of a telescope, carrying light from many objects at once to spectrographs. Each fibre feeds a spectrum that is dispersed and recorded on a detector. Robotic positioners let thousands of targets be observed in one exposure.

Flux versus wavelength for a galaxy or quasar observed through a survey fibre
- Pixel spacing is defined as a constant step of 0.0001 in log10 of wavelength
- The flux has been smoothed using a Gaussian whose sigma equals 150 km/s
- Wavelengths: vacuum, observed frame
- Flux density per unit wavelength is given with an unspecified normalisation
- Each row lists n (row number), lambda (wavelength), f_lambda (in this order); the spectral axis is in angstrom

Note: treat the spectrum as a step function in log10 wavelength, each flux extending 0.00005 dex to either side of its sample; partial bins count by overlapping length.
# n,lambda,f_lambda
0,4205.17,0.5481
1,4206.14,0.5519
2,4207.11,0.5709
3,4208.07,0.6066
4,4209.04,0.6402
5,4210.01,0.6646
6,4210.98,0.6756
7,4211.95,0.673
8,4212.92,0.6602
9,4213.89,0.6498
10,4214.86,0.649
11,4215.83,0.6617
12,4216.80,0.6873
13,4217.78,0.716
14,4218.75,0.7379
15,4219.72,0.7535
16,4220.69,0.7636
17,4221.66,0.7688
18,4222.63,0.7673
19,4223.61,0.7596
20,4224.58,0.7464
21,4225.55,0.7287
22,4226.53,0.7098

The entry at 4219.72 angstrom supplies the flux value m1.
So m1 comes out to 0.7535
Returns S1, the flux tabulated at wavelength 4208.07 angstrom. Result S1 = 0.6066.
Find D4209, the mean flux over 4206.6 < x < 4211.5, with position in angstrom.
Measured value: 0.632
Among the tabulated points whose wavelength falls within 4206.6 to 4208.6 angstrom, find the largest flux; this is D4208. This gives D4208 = 0.6066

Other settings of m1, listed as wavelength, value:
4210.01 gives 0.6646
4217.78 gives 0.716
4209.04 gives 0.6402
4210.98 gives 0.6756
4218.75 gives 0.7379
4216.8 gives 0.6873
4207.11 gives 0.5709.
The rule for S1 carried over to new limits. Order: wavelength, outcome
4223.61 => 0.7596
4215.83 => 0.6617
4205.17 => 0.5481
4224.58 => 0.7464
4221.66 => 0.7688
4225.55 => 0.7287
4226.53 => 0.7098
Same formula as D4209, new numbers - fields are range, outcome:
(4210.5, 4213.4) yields 0.67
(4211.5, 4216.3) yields 0.659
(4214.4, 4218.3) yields 0.678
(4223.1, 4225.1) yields 0.752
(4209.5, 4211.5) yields 0.669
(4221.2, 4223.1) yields 0.769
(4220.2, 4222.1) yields 0.768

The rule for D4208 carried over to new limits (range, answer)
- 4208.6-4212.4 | 0.6756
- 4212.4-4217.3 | 0.6873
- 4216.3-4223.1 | 0.7688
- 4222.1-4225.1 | 0.7673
